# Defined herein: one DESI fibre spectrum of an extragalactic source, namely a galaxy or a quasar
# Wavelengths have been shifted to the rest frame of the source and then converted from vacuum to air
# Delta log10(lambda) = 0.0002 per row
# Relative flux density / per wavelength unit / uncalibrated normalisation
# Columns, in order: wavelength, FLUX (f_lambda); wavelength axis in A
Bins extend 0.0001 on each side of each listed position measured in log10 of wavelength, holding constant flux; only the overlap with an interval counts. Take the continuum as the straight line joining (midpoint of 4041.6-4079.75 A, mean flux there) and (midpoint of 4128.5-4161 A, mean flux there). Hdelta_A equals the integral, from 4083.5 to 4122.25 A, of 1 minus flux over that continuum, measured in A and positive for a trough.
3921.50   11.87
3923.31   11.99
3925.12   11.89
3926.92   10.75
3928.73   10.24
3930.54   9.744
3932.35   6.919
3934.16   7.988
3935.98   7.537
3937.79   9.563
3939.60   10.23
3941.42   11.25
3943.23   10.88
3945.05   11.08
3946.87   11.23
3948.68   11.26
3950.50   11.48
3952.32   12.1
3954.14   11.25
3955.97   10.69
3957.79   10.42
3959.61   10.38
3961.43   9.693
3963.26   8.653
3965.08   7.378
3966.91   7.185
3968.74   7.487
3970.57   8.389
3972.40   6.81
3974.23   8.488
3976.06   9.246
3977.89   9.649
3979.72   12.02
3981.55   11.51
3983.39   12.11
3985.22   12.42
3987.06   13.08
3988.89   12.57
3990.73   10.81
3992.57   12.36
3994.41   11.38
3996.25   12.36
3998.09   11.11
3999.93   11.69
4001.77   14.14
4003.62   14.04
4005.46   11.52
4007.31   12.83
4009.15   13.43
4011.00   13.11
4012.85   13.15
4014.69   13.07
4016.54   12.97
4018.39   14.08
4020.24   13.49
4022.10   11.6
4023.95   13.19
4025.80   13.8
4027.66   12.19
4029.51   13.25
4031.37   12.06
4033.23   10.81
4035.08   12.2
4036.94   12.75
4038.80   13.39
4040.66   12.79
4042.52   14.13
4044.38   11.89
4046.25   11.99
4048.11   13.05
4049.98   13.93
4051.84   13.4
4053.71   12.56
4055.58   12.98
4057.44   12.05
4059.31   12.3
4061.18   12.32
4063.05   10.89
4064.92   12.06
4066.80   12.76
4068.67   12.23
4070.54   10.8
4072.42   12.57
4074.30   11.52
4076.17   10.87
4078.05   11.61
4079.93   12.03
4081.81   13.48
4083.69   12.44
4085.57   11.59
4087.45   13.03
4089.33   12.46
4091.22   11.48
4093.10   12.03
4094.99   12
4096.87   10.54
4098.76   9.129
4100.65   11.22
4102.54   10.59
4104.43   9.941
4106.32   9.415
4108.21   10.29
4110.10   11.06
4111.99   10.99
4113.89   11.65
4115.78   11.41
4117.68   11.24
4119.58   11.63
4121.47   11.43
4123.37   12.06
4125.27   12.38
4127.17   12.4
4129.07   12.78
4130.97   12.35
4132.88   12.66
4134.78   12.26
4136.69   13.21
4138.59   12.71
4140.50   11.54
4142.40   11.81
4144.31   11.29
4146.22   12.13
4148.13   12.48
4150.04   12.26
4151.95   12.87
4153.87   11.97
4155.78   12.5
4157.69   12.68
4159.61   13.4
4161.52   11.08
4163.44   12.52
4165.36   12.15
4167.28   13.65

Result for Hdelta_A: 3.59 A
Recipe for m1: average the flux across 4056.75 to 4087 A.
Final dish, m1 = 12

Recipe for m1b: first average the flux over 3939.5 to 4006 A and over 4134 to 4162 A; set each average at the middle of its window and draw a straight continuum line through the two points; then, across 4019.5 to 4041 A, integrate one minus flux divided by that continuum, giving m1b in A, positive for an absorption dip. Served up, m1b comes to -2.56 A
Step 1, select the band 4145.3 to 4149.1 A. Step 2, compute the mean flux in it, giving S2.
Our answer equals 12.3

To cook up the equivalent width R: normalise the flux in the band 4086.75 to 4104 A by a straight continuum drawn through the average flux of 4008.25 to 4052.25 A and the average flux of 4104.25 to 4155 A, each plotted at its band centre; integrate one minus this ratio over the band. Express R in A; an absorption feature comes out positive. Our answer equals 1.2 A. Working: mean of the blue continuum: 12.9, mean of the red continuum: 11.8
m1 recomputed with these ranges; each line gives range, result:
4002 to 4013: 13.1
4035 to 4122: 11.9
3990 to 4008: 12.2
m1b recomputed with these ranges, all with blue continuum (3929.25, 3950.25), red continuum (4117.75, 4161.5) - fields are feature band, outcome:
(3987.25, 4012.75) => -4.5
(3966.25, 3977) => 2.4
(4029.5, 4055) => -3.7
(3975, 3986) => -0.8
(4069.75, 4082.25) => -0.3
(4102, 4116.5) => 1.5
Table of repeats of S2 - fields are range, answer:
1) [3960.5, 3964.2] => 9.17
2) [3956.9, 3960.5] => 10.4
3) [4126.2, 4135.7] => 12.5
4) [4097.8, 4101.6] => 10.2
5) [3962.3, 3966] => 8.03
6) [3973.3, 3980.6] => 9.84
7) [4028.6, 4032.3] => 12.6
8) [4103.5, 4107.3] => 9.69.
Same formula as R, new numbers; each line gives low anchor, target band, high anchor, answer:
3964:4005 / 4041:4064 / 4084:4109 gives -3.5 A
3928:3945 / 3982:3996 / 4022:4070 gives -1.5 A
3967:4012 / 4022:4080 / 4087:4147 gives -4.9 A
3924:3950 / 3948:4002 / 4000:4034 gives 4.1 A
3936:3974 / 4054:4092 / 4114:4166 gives -2.6 A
